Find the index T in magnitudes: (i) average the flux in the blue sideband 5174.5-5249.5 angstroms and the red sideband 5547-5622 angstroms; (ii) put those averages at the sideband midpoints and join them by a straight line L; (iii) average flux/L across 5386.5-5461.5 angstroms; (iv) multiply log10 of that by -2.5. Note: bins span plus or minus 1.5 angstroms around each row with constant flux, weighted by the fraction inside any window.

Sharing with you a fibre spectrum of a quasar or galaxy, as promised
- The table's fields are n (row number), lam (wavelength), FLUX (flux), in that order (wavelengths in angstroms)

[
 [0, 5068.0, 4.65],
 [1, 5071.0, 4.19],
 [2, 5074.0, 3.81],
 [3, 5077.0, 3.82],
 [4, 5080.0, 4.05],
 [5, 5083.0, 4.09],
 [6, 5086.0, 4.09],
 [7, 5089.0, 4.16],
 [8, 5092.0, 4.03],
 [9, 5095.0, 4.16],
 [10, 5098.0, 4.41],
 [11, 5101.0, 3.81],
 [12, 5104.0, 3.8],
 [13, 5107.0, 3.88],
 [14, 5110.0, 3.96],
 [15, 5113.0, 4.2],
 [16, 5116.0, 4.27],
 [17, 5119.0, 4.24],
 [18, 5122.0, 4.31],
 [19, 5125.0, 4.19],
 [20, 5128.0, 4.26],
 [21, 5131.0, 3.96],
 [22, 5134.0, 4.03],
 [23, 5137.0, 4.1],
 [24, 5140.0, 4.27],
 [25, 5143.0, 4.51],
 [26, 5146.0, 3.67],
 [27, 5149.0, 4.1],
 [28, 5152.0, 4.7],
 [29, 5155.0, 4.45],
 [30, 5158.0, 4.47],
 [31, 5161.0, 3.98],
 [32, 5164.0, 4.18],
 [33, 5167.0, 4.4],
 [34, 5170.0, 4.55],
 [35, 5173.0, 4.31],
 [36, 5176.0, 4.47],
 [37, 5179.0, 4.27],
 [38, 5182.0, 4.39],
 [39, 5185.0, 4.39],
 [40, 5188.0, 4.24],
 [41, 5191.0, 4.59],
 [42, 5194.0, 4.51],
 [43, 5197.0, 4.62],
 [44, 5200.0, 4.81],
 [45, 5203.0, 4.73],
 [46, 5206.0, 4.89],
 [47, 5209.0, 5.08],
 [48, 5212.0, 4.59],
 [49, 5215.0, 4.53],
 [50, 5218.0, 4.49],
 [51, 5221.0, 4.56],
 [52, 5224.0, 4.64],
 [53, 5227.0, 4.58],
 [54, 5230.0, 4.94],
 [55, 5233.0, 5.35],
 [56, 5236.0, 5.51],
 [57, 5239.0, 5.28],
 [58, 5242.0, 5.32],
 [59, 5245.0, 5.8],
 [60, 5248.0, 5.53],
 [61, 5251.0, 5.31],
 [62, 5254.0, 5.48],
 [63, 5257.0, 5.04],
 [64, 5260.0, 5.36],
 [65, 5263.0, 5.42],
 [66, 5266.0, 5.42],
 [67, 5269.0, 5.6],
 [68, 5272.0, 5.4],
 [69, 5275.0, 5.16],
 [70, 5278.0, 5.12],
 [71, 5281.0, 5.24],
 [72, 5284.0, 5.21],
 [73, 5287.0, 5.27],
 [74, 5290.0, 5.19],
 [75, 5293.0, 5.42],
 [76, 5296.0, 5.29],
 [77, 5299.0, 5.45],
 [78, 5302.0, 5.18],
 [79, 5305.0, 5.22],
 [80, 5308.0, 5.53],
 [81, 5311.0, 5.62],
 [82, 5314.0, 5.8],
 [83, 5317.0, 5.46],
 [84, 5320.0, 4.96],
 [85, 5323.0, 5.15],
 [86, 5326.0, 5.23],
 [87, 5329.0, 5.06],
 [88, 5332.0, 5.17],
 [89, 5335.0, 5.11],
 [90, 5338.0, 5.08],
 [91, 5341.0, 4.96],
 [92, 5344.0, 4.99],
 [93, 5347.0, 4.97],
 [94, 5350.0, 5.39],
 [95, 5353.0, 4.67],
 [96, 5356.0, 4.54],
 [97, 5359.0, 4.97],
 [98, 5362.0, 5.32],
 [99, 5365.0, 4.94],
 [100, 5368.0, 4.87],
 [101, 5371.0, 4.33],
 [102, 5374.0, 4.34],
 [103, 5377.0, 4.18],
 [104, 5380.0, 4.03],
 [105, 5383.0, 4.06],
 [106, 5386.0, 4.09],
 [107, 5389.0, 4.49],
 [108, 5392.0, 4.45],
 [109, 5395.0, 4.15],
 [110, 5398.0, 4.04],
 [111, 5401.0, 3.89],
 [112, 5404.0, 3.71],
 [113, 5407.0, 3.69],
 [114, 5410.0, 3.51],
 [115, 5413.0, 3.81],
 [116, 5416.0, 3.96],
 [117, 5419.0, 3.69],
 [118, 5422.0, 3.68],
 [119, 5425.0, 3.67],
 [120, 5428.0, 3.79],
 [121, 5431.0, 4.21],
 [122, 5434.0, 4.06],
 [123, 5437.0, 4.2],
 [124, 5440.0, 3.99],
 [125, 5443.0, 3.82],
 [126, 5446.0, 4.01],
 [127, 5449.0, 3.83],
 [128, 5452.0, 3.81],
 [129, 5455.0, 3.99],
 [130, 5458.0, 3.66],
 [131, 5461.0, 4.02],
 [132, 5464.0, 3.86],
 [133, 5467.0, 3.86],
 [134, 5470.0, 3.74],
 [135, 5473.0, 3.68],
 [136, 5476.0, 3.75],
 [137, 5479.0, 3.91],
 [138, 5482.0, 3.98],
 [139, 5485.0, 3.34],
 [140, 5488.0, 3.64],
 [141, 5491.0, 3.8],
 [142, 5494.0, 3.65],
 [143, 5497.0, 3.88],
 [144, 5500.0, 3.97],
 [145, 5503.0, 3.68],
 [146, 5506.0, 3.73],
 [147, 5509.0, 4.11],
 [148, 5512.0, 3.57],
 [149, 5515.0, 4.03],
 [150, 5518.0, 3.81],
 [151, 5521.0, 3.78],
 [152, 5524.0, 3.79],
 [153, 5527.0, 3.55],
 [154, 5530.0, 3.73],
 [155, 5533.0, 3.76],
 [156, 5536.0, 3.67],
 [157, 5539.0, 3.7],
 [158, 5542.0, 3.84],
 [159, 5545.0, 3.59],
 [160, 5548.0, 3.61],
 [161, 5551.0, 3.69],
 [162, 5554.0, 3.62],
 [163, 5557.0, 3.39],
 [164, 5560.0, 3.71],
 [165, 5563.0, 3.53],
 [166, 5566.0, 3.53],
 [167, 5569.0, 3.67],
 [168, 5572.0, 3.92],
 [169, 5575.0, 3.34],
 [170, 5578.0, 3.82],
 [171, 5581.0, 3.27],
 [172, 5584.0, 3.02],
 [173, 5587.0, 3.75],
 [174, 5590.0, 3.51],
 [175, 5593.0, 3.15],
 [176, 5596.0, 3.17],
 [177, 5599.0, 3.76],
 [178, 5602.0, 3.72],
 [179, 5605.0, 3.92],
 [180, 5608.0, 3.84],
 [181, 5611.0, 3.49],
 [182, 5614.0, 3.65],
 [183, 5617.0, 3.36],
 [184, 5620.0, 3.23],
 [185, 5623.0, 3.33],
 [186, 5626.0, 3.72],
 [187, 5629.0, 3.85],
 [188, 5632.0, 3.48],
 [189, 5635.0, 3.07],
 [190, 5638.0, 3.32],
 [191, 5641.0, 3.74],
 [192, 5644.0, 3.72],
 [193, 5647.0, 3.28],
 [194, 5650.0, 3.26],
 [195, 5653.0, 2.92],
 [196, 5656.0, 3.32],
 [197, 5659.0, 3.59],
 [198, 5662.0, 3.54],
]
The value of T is 0.044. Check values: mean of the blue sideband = 4.8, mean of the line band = 3.93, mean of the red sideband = 3.54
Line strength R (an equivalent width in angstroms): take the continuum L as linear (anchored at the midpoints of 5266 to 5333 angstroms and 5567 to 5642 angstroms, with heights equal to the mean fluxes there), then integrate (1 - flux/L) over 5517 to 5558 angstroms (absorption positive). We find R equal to 2.4 angstroms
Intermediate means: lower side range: 5.31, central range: 3.68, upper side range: 3.52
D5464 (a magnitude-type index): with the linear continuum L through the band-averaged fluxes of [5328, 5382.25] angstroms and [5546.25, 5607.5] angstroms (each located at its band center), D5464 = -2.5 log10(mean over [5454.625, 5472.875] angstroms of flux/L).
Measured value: 0.10 mag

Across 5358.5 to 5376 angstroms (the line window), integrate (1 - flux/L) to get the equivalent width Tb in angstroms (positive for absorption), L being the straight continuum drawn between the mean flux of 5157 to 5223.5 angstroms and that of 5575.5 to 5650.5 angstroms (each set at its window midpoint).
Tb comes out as -2.9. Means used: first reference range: 4.5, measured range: 4.77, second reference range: 3.5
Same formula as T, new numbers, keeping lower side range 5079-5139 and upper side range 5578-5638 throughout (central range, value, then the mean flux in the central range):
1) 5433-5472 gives -0.06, 3.91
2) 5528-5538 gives -0.04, 3.71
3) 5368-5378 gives -0.16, 4.38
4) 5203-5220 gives -0.18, 4.71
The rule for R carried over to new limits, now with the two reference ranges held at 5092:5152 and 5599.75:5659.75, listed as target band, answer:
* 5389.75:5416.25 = -1.06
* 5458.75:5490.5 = -0.77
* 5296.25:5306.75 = -3.74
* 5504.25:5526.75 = -1.11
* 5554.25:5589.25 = 0.21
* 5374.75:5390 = -1.47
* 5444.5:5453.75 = -0.42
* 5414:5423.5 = -0.06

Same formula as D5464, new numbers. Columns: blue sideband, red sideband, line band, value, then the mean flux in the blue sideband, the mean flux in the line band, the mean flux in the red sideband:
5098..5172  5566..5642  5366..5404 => -0.11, 4.18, 4.23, 3.52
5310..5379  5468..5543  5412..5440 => 0.12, 4.99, 3.9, 3.76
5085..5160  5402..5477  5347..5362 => -0.25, 4.16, 4.94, 3.84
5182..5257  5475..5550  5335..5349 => -0.14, 4.9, 5.03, 3.75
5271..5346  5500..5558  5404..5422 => 0.21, 5.25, 3.73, 3.73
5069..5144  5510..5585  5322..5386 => -0.24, 4.1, 4.81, 3.64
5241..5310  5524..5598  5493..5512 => 0.03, 5.35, 3.82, 3.57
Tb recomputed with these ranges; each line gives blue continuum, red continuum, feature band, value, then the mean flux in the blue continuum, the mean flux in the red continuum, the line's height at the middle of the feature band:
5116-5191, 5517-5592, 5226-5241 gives -3.67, 4.27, 3.62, 4.14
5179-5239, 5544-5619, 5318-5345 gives -4.71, 4.71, 3.56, 4.33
